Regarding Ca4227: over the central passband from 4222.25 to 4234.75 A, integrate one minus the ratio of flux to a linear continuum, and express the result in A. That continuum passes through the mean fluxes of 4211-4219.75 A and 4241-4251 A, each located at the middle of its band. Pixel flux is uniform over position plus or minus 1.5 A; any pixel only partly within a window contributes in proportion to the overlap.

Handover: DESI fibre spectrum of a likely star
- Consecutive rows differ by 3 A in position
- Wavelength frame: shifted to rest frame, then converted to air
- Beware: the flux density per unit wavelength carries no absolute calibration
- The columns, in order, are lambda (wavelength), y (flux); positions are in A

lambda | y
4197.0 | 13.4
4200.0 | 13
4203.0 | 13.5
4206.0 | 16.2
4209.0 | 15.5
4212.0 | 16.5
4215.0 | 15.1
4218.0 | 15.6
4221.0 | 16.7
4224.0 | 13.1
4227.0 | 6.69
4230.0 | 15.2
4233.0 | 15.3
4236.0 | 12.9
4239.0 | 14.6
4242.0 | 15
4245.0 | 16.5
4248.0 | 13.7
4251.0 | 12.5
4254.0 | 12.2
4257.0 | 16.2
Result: 2.1 A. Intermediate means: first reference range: 15.7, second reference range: 14.7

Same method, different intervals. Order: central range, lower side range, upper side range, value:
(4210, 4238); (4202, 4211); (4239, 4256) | 1.2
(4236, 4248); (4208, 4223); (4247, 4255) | -1.2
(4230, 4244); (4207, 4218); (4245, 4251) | 0.0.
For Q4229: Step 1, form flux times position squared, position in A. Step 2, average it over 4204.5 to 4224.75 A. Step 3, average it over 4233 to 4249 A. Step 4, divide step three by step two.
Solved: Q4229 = 0.9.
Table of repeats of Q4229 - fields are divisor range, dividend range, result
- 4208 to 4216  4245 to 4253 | 0.88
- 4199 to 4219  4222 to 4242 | 0.88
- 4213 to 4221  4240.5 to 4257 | 0.92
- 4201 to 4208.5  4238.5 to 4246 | 1.06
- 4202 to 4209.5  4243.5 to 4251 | 0.98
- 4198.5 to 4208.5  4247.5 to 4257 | 0.94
